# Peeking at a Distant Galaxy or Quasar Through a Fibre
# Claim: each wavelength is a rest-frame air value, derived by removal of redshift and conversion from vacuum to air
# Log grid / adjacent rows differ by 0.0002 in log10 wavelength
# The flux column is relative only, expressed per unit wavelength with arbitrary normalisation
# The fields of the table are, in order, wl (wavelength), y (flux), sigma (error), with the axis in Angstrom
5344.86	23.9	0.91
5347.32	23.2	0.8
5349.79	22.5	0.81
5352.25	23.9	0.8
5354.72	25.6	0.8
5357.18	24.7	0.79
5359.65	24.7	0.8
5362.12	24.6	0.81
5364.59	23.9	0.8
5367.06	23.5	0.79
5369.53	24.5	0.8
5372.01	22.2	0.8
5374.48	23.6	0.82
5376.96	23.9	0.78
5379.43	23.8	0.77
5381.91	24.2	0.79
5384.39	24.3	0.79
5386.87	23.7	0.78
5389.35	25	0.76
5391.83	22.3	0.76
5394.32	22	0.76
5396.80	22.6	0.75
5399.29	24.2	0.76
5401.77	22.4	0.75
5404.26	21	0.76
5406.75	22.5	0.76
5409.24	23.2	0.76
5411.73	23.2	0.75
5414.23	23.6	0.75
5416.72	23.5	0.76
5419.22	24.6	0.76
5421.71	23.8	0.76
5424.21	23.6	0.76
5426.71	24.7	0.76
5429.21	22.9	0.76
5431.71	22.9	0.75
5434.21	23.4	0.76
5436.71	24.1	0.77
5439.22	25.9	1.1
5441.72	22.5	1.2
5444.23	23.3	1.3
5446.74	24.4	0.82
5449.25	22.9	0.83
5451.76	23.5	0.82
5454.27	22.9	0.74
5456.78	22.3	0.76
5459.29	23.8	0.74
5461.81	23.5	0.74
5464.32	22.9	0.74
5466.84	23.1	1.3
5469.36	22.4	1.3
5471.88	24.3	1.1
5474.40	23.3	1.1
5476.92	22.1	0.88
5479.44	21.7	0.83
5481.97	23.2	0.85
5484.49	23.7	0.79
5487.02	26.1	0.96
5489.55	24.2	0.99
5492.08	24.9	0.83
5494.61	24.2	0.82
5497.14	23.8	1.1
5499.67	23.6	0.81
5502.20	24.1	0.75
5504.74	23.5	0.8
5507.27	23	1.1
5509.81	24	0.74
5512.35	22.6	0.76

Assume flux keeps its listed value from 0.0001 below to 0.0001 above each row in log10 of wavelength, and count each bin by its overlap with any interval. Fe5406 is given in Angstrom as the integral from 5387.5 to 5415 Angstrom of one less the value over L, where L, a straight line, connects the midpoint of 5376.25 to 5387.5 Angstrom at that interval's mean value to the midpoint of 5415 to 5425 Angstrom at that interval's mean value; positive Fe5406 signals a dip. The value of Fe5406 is 1.2 Angstrom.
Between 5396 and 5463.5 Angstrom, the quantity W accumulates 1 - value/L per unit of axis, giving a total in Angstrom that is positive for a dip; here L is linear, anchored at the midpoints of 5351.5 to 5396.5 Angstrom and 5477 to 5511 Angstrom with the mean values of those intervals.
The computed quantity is 1.3 Angstrom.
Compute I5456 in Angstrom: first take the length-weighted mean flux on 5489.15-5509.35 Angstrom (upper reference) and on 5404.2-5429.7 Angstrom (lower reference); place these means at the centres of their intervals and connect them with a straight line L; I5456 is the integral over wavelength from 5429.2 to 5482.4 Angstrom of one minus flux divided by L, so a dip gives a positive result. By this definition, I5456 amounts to 0.9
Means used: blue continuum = 23.4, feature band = 23.2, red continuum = 23.9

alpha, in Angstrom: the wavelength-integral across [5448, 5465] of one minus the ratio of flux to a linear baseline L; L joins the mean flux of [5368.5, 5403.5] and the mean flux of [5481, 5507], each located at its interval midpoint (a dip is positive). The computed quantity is 0.5 Angstrom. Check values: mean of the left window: 23.4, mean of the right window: 24.1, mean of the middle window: 23.1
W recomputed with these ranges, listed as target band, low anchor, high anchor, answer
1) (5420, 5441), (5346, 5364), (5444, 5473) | -0.3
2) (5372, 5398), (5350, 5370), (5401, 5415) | 0.0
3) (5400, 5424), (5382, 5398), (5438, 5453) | 0.4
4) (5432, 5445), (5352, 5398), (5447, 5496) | -0.1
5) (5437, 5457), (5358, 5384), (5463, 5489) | -0.1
